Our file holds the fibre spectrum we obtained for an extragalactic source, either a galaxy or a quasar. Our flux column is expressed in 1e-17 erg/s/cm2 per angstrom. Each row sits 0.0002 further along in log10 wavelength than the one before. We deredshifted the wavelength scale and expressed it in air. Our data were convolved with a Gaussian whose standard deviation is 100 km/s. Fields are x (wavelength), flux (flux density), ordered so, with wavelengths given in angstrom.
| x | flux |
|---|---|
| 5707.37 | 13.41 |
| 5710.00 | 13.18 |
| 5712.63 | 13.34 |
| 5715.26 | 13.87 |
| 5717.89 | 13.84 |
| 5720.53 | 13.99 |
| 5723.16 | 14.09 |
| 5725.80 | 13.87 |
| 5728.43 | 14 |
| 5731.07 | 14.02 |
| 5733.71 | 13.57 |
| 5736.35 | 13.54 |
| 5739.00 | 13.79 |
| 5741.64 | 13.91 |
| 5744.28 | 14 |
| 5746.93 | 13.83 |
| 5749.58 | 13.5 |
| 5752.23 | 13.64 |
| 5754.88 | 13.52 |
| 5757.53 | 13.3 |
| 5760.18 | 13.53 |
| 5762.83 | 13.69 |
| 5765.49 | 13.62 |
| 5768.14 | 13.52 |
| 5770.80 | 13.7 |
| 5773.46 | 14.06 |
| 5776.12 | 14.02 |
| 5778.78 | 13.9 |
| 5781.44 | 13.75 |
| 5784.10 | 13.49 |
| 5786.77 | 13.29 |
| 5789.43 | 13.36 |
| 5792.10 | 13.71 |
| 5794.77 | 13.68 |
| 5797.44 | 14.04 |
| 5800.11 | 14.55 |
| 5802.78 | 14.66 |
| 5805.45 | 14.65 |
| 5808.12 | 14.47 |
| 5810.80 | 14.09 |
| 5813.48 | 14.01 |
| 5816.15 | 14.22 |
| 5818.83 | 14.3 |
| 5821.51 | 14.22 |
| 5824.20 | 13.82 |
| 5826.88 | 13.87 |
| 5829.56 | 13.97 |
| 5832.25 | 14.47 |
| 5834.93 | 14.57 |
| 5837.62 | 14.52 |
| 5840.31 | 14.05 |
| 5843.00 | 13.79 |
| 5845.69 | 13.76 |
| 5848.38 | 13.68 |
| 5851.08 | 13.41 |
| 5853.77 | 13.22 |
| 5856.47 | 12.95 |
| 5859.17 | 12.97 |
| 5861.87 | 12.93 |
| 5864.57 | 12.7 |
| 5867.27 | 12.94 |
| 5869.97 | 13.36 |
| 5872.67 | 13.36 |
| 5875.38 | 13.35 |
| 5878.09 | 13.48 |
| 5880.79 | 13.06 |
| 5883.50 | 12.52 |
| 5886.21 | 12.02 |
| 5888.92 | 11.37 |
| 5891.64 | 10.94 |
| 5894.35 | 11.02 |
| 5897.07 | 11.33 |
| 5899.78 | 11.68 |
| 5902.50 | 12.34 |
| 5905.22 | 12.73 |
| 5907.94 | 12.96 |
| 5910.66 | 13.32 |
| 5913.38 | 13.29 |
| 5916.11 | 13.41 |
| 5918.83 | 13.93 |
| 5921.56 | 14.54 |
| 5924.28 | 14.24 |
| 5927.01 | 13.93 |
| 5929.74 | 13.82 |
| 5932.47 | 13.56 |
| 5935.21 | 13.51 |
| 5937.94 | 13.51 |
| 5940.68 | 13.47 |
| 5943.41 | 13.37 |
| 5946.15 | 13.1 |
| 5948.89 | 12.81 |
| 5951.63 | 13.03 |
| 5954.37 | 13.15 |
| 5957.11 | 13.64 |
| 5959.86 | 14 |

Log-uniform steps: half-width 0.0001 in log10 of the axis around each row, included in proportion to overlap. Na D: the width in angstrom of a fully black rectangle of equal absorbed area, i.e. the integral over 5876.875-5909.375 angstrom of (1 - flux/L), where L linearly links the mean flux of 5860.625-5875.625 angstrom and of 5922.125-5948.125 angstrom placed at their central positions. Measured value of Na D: 2.9 angstrom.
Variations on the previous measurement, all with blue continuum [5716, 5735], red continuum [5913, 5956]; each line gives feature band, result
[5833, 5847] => -0.4 angstrom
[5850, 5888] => 1.9 angstrom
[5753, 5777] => 0.3 angstrom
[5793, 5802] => -0.2 angstrom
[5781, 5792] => 0.3 angstrom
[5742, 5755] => 0.1 angstrom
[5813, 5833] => -0.5 angstrom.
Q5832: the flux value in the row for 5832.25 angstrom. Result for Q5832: 14.47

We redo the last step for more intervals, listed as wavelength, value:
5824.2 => 13.82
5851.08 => 13.41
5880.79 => 13.06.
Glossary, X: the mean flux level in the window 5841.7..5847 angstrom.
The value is 13.8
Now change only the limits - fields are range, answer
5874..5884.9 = 13.1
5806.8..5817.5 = 14.2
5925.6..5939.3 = 13.7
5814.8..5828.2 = 14.1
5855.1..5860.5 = 12.9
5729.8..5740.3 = 13.7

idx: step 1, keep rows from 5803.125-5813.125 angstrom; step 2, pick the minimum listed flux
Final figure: 14.09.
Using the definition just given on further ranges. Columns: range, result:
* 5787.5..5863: 12.93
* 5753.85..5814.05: 13.29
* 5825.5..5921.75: 10.94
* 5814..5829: 13.82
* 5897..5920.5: 11.33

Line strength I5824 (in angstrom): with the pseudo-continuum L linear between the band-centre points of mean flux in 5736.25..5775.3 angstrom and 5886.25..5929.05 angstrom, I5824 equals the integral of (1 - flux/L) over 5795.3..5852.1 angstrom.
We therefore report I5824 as -3.8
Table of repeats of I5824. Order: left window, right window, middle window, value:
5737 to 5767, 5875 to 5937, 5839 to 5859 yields -0.5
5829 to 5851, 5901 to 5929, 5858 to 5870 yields 0.8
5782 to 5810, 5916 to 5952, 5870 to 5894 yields 2.2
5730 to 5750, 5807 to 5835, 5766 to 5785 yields 0.2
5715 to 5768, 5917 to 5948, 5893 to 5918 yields 2.2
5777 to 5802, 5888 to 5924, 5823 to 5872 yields -1.5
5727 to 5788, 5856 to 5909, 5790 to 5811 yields -1.5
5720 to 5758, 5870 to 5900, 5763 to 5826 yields -3.6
